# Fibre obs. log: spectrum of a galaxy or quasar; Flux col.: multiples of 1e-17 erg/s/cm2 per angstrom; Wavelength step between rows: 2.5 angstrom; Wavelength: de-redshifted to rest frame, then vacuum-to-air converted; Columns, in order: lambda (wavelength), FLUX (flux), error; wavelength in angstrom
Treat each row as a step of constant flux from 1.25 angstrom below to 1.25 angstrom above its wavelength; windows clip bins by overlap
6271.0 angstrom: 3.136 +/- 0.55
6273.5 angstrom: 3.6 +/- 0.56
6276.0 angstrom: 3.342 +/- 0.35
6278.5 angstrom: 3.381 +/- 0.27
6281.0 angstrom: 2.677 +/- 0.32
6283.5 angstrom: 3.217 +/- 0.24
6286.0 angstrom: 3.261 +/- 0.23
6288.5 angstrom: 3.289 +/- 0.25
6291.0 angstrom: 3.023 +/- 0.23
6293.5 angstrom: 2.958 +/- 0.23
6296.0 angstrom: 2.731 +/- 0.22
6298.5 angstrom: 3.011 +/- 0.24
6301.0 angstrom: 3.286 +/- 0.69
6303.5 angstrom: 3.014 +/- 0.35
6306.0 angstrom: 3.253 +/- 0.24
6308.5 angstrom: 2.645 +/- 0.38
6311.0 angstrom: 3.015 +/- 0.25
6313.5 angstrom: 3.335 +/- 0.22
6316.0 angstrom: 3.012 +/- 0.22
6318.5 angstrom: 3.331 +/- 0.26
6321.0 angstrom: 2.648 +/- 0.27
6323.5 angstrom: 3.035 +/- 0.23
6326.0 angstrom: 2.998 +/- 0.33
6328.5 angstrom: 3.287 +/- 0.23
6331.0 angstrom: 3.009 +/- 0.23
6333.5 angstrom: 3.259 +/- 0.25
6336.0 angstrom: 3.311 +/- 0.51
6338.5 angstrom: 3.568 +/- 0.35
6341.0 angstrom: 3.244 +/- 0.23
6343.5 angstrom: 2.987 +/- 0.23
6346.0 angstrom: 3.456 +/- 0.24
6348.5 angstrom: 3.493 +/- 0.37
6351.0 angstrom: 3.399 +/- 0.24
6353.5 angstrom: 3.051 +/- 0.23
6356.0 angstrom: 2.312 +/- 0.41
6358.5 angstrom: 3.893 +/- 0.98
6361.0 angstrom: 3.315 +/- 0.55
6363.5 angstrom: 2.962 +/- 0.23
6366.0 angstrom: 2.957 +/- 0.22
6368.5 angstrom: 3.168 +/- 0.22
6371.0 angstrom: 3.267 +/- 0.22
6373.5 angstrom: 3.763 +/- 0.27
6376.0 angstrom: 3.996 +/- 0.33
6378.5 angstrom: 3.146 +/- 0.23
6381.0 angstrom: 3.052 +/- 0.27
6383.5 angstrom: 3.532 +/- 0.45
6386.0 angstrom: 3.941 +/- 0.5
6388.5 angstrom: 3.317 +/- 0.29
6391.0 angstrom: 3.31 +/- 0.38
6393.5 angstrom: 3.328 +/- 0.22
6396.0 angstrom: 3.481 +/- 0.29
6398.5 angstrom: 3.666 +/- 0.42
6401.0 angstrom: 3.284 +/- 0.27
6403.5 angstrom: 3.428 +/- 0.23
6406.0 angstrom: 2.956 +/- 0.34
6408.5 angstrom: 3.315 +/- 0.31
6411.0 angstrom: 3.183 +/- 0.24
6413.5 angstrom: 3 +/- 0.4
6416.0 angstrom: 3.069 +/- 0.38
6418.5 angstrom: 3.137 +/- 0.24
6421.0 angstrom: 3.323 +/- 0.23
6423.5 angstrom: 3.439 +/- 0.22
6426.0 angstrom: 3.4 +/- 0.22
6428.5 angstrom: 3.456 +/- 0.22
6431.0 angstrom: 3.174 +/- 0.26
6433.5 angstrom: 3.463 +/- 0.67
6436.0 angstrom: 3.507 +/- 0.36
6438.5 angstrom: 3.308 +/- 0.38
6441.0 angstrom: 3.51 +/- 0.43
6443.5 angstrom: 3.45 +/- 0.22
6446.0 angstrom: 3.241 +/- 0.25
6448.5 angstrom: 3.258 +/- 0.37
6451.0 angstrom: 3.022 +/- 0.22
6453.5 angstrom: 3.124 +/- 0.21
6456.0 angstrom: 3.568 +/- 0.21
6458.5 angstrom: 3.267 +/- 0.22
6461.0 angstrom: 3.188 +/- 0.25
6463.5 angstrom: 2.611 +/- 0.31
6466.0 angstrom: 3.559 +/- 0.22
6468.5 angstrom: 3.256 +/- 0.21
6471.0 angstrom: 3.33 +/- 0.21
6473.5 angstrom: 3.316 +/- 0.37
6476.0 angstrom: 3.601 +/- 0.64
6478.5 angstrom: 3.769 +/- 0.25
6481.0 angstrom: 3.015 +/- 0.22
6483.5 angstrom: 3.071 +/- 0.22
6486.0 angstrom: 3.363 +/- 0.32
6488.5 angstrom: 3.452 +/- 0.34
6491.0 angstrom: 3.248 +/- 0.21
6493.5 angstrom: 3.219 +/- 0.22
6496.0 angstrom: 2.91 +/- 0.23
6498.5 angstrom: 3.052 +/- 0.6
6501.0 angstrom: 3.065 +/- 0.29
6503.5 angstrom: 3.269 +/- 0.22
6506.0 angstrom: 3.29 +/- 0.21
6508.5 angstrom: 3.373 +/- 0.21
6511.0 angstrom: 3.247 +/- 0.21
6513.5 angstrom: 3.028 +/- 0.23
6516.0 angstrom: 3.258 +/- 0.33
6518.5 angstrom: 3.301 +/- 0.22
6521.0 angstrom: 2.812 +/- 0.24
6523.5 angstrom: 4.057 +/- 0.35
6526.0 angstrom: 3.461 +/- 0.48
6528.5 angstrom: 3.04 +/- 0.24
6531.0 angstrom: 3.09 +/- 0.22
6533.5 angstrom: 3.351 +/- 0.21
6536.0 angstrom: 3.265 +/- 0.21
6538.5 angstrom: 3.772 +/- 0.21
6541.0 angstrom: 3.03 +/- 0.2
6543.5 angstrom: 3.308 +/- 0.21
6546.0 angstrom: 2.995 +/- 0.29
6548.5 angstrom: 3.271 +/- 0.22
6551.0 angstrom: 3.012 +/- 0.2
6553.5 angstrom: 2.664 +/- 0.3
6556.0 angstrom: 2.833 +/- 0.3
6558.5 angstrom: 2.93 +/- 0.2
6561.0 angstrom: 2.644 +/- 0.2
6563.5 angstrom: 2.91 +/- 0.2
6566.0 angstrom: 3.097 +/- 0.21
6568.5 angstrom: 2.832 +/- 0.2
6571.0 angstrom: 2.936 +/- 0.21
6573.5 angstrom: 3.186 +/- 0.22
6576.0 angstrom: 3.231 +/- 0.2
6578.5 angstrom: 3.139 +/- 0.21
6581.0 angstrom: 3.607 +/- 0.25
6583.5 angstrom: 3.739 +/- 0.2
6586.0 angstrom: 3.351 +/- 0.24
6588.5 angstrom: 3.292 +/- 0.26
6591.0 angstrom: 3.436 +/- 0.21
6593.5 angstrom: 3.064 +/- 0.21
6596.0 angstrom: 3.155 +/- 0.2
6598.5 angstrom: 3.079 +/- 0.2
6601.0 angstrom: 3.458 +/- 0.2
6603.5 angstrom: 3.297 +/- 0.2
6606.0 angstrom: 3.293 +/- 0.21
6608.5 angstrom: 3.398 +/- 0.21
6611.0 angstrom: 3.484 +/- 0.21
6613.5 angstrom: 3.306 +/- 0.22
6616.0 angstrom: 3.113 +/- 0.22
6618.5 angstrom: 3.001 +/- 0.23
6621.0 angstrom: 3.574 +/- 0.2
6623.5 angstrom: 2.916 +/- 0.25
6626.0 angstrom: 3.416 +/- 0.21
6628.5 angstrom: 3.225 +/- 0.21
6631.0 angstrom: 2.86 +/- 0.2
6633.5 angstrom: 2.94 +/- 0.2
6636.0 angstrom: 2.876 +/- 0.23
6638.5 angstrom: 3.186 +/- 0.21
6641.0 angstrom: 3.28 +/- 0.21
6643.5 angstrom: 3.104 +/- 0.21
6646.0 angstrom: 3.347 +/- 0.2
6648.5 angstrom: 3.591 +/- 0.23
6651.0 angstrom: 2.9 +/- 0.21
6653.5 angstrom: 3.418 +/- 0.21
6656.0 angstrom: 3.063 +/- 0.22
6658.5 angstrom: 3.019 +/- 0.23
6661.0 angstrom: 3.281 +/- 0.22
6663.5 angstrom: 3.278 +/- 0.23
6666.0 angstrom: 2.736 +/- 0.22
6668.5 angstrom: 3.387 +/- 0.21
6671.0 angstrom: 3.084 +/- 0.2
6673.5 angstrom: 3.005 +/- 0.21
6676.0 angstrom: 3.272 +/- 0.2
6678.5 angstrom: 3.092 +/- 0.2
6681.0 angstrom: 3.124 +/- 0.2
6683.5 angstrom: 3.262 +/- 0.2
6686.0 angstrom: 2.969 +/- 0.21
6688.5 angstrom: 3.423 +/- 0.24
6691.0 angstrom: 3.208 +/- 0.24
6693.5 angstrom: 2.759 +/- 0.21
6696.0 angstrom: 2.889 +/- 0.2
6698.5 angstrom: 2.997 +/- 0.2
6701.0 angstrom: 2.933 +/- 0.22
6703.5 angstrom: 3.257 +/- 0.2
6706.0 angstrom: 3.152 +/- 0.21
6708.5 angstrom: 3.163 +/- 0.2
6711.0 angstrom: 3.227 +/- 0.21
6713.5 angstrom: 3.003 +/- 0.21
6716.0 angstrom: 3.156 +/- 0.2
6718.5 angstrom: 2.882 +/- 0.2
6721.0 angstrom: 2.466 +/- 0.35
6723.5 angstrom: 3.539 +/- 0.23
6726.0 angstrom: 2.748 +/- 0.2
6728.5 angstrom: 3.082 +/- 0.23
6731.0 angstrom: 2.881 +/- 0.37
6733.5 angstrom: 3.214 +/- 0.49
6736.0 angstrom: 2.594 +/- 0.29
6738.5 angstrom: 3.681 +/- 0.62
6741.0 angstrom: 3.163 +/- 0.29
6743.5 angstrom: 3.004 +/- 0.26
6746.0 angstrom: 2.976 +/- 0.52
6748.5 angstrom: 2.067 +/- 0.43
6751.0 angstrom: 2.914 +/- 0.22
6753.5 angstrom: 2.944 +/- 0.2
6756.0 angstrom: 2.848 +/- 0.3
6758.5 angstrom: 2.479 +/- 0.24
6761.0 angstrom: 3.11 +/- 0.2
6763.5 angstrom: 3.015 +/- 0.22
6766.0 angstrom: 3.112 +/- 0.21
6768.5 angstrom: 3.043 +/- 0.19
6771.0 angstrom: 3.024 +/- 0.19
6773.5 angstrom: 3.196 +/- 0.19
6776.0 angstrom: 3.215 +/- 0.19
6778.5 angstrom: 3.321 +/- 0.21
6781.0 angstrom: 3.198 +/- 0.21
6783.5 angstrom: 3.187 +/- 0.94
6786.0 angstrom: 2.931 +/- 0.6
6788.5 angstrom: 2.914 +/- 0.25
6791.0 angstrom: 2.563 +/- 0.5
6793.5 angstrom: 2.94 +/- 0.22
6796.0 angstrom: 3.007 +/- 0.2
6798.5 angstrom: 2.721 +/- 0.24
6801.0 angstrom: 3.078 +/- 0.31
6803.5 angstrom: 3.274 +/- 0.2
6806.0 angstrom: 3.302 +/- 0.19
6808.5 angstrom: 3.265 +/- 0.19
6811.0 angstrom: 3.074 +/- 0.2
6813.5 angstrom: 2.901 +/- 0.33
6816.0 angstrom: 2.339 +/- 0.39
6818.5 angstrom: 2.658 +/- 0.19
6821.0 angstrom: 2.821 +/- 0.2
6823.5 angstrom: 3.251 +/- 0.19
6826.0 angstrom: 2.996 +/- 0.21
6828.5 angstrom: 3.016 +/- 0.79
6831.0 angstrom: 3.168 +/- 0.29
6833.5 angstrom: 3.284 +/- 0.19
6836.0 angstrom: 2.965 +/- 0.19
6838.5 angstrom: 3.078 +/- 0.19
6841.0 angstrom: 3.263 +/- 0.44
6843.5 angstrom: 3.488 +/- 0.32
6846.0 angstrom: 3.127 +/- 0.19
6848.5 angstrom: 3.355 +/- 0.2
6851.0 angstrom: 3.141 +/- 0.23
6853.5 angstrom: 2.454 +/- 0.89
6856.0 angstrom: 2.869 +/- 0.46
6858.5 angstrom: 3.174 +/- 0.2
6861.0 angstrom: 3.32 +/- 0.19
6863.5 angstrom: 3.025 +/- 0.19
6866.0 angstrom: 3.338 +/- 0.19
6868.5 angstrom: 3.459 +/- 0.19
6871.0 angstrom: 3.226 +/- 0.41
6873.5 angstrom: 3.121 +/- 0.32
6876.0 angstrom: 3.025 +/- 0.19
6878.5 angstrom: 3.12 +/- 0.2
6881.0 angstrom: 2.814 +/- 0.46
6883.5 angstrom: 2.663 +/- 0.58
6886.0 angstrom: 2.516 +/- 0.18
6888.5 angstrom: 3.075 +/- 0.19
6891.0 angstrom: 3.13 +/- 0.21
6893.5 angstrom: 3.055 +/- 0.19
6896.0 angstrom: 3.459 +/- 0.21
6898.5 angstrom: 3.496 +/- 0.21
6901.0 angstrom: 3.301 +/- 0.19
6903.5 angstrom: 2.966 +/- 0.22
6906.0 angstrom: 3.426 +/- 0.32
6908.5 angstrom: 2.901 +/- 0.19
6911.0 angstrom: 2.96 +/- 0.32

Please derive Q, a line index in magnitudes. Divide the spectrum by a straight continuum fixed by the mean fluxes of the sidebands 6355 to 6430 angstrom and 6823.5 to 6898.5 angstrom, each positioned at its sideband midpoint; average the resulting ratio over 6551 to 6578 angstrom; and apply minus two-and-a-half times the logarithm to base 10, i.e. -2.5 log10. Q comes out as 0.11 mag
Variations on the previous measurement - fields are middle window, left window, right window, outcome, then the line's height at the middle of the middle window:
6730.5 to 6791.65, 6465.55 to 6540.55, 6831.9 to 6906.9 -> 0.06 mag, 3.17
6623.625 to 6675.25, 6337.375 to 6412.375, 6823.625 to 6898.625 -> 0.02 mag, 3.2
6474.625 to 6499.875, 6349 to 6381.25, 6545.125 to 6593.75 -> -0.03 mag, 3.17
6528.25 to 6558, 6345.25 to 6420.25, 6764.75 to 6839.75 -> 0.02 mag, 3.2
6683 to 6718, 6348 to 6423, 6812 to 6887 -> 0.01 mag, 3.12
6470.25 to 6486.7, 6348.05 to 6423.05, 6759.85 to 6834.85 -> -0.04 mag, 3.24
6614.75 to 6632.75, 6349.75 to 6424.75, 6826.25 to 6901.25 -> 0.02 mag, 3.21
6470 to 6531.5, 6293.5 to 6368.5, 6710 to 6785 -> -0.06 mag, 3.08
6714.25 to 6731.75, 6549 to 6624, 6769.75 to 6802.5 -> 0.04 mag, 3.07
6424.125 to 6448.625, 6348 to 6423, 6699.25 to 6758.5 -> -0.04 mag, 3.25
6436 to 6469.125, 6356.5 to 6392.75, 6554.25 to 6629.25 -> 0.01 mag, 3.31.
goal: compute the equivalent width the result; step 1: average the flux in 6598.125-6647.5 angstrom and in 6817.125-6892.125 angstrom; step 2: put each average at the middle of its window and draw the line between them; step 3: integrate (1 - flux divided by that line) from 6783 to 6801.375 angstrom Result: 1.2 angstrom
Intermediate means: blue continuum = 3.21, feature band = 2.9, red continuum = 3.06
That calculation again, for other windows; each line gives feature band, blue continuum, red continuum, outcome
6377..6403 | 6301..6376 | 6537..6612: -1.8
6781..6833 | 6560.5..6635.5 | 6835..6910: 2.5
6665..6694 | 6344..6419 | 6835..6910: 0.6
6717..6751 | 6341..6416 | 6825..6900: 2.3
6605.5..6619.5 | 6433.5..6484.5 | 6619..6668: -0.4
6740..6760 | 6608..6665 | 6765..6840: 1.8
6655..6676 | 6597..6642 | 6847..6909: 0.5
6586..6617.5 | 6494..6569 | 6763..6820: -1.8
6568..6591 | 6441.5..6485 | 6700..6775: -0.9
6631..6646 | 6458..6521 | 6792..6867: 0.3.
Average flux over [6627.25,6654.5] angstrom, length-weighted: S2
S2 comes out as 3.15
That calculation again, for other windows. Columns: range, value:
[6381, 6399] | 3.47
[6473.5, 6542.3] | 3.28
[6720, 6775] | 2.96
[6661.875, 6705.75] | 3.1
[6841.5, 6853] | 3.22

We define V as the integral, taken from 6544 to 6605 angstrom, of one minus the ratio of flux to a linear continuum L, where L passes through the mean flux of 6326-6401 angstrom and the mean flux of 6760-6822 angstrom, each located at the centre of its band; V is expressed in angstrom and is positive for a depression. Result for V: 0.6 angstrom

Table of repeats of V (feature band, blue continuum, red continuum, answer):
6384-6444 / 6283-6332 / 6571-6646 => -4.34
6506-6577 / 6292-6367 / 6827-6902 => -0.47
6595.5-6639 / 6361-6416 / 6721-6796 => -1.13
